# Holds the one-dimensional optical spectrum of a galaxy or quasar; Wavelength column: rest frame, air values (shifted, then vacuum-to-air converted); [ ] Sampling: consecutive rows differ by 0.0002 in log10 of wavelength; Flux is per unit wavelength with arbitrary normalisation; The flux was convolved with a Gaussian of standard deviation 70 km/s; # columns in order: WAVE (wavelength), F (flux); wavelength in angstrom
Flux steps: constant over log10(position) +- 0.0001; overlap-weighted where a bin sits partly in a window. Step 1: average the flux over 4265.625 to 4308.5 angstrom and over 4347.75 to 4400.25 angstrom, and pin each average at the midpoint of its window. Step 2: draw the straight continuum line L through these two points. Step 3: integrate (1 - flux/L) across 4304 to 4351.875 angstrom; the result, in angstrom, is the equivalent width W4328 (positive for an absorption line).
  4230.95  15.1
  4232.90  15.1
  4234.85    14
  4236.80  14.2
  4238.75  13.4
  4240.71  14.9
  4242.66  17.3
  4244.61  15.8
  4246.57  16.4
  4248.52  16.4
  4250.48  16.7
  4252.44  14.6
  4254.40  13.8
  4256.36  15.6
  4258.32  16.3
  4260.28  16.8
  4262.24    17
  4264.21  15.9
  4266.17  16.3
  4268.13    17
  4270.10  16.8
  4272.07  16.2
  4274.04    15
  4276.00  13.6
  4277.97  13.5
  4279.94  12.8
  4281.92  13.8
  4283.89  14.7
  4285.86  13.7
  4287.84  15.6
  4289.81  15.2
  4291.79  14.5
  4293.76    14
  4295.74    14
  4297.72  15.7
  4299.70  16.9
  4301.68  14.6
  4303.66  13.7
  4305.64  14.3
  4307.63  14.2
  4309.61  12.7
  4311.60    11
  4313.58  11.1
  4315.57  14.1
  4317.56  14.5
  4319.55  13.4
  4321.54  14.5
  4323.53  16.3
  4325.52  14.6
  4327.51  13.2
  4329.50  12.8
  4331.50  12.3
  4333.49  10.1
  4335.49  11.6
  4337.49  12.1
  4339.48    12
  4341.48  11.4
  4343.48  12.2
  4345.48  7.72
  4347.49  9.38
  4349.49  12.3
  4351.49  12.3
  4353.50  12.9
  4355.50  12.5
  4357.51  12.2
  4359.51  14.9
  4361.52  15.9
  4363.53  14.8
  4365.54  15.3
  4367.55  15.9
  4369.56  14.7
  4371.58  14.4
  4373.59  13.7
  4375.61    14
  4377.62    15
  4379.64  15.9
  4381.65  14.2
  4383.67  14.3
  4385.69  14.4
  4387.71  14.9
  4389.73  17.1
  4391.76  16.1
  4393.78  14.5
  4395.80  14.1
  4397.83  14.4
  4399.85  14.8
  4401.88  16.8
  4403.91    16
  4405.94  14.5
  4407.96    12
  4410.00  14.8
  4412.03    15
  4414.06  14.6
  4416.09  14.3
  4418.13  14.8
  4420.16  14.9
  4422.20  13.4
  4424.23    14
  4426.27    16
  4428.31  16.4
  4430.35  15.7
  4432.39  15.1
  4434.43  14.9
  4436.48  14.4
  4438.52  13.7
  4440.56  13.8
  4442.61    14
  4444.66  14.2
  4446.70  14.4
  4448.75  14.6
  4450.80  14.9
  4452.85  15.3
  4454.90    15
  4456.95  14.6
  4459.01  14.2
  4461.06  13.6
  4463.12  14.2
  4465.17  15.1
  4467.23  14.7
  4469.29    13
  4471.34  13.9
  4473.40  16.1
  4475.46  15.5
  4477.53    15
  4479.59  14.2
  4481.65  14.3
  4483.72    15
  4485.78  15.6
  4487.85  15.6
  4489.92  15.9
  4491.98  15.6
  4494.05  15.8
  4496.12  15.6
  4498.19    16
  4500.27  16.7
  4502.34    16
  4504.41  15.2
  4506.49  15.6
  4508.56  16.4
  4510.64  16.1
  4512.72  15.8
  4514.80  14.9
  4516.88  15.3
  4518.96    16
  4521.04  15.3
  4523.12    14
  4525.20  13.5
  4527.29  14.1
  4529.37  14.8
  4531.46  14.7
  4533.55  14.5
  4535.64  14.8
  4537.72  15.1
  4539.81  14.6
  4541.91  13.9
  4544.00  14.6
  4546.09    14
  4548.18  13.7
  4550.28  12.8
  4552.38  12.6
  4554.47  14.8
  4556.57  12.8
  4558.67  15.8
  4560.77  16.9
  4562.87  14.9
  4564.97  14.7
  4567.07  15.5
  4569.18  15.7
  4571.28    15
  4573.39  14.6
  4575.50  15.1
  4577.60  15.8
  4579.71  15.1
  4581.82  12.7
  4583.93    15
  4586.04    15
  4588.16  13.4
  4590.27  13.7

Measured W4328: 6.8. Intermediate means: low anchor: 14.8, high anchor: 14.4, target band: 12.5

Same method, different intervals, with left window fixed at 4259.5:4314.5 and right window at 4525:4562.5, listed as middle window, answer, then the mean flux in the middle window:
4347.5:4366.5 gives 1.5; 13.5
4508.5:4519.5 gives -1.0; 15.7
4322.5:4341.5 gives 2.5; 12.7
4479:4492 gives -0.7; 15.2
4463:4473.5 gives 0.0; 14.4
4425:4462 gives -0.6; 14.7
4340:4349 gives 2.6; 10.4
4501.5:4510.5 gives -0.9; 15.8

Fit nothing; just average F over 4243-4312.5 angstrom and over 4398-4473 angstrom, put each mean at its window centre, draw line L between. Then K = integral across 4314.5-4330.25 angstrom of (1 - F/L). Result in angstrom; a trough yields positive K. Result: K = 0.8 angstrom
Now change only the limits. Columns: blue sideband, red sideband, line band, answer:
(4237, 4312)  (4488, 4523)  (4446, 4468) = 1.4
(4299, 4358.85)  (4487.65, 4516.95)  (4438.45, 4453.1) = 0.4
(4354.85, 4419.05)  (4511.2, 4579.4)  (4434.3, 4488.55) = 0.5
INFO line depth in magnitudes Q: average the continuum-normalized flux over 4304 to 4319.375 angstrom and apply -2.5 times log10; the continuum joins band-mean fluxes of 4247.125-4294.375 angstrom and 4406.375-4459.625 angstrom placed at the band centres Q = 0.15 mag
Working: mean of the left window 15.3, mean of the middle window 13.2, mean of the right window 14.6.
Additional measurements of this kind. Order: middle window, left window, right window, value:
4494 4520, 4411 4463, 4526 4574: -0.087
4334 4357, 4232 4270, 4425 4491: 0.310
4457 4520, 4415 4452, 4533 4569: -0.047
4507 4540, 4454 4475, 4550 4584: -0.029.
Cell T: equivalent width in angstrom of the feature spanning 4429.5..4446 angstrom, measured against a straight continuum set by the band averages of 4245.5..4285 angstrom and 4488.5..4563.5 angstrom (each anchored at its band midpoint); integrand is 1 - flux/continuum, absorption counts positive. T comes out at 0.7 angstrom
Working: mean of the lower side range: 15.5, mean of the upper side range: 15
